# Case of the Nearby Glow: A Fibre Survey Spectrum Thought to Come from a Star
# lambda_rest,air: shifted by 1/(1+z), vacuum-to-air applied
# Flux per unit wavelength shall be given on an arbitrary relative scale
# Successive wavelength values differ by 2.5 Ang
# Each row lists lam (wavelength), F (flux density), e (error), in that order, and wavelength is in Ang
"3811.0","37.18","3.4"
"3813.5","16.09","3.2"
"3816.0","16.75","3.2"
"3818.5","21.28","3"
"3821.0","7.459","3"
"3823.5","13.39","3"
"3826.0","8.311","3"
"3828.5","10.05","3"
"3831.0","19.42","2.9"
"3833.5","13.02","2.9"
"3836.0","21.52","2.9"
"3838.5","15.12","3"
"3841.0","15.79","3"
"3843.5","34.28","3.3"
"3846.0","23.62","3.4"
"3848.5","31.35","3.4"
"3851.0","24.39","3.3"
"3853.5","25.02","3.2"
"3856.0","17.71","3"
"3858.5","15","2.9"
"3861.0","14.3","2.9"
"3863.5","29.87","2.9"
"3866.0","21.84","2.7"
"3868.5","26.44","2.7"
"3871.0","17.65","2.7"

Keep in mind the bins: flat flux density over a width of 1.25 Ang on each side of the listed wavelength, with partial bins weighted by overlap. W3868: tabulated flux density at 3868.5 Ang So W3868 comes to 26.44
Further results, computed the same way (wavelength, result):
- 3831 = 19.42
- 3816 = 16.75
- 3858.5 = 15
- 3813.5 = 16.09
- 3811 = 37.18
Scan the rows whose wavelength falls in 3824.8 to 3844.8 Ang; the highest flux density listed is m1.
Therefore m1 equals 34.28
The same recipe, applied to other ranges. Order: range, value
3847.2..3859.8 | 31.35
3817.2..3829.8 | 21.28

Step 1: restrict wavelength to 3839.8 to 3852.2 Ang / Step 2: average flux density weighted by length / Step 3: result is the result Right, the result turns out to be 25.9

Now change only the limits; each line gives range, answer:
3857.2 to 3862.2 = 14.7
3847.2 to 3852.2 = 27.9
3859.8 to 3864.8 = 22.2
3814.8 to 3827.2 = 13.4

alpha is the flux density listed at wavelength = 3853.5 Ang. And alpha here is 25.02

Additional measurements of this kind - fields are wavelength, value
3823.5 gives 13.39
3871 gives 17.65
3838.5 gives 15.12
